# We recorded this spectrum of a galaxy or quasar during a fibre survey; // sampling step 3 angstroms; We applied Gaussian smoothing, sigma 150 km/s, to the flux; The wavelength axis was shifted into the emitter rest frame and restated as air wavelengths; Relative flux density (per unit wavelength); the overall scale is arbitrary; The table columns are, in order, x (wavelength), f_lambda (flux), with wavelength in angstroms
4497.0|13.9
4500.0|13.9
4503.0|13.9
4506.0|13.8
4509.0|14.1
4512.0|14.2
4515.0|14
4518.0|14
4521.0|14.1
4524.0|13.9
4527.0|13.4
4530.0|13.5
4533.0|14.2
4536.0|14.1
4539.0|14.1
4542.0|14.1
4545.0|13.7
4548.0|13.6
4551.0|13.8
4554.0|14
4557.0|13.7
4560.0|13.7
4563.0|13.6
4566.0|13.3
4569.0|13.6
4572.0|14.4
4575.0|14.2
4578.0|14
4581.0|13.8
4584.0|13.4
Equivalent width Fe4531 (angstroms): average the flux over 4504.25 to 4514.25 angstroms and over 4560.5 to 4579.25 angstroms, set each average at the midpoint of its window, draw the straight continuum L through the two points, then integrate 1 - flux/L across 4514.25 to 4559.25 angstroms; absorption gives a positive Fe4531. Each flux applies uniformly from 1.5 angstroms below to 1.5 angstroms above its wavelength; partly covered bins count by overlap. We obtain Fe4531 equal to 0.22 angstroms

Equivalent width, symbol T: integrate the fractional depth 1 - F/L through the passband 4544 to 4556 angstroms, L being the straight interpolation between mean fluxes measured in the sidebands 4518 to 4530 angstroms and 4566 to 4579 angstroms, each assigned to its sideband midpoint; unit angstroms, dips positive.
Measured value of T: 0.1 angstroms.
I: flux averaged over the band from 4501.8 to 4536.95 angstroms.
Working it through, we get 13.9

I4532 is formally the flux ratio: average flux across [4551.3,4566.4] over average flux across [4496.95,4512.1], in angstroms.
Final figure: 0.98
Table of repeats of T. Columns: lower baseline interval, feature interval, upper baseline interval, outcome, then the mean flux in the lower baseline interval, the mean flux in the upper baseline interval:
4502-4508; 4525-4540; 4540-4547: 0.0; 13.9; 13.9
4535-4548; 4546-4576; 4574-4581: 0.5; 13.9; 14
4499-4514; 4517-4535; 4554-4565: 0.0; 14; 13.7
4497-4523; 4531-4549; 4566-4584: 0.0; 14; 13.9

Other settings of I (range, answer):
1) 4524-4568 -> 13.8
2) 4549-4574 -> 13.8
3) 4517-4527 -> 13.9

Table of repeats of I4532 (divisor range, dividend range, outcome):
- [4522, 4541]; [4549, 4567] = 0.99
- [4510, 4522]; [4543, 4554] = 0.98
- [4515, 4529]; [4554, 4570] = 0.98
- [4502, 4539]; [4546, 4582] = 0.99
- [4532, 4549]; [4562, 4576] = 0.99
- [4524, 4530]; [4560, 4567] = 1.00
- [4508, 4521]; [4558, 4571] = 0.97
